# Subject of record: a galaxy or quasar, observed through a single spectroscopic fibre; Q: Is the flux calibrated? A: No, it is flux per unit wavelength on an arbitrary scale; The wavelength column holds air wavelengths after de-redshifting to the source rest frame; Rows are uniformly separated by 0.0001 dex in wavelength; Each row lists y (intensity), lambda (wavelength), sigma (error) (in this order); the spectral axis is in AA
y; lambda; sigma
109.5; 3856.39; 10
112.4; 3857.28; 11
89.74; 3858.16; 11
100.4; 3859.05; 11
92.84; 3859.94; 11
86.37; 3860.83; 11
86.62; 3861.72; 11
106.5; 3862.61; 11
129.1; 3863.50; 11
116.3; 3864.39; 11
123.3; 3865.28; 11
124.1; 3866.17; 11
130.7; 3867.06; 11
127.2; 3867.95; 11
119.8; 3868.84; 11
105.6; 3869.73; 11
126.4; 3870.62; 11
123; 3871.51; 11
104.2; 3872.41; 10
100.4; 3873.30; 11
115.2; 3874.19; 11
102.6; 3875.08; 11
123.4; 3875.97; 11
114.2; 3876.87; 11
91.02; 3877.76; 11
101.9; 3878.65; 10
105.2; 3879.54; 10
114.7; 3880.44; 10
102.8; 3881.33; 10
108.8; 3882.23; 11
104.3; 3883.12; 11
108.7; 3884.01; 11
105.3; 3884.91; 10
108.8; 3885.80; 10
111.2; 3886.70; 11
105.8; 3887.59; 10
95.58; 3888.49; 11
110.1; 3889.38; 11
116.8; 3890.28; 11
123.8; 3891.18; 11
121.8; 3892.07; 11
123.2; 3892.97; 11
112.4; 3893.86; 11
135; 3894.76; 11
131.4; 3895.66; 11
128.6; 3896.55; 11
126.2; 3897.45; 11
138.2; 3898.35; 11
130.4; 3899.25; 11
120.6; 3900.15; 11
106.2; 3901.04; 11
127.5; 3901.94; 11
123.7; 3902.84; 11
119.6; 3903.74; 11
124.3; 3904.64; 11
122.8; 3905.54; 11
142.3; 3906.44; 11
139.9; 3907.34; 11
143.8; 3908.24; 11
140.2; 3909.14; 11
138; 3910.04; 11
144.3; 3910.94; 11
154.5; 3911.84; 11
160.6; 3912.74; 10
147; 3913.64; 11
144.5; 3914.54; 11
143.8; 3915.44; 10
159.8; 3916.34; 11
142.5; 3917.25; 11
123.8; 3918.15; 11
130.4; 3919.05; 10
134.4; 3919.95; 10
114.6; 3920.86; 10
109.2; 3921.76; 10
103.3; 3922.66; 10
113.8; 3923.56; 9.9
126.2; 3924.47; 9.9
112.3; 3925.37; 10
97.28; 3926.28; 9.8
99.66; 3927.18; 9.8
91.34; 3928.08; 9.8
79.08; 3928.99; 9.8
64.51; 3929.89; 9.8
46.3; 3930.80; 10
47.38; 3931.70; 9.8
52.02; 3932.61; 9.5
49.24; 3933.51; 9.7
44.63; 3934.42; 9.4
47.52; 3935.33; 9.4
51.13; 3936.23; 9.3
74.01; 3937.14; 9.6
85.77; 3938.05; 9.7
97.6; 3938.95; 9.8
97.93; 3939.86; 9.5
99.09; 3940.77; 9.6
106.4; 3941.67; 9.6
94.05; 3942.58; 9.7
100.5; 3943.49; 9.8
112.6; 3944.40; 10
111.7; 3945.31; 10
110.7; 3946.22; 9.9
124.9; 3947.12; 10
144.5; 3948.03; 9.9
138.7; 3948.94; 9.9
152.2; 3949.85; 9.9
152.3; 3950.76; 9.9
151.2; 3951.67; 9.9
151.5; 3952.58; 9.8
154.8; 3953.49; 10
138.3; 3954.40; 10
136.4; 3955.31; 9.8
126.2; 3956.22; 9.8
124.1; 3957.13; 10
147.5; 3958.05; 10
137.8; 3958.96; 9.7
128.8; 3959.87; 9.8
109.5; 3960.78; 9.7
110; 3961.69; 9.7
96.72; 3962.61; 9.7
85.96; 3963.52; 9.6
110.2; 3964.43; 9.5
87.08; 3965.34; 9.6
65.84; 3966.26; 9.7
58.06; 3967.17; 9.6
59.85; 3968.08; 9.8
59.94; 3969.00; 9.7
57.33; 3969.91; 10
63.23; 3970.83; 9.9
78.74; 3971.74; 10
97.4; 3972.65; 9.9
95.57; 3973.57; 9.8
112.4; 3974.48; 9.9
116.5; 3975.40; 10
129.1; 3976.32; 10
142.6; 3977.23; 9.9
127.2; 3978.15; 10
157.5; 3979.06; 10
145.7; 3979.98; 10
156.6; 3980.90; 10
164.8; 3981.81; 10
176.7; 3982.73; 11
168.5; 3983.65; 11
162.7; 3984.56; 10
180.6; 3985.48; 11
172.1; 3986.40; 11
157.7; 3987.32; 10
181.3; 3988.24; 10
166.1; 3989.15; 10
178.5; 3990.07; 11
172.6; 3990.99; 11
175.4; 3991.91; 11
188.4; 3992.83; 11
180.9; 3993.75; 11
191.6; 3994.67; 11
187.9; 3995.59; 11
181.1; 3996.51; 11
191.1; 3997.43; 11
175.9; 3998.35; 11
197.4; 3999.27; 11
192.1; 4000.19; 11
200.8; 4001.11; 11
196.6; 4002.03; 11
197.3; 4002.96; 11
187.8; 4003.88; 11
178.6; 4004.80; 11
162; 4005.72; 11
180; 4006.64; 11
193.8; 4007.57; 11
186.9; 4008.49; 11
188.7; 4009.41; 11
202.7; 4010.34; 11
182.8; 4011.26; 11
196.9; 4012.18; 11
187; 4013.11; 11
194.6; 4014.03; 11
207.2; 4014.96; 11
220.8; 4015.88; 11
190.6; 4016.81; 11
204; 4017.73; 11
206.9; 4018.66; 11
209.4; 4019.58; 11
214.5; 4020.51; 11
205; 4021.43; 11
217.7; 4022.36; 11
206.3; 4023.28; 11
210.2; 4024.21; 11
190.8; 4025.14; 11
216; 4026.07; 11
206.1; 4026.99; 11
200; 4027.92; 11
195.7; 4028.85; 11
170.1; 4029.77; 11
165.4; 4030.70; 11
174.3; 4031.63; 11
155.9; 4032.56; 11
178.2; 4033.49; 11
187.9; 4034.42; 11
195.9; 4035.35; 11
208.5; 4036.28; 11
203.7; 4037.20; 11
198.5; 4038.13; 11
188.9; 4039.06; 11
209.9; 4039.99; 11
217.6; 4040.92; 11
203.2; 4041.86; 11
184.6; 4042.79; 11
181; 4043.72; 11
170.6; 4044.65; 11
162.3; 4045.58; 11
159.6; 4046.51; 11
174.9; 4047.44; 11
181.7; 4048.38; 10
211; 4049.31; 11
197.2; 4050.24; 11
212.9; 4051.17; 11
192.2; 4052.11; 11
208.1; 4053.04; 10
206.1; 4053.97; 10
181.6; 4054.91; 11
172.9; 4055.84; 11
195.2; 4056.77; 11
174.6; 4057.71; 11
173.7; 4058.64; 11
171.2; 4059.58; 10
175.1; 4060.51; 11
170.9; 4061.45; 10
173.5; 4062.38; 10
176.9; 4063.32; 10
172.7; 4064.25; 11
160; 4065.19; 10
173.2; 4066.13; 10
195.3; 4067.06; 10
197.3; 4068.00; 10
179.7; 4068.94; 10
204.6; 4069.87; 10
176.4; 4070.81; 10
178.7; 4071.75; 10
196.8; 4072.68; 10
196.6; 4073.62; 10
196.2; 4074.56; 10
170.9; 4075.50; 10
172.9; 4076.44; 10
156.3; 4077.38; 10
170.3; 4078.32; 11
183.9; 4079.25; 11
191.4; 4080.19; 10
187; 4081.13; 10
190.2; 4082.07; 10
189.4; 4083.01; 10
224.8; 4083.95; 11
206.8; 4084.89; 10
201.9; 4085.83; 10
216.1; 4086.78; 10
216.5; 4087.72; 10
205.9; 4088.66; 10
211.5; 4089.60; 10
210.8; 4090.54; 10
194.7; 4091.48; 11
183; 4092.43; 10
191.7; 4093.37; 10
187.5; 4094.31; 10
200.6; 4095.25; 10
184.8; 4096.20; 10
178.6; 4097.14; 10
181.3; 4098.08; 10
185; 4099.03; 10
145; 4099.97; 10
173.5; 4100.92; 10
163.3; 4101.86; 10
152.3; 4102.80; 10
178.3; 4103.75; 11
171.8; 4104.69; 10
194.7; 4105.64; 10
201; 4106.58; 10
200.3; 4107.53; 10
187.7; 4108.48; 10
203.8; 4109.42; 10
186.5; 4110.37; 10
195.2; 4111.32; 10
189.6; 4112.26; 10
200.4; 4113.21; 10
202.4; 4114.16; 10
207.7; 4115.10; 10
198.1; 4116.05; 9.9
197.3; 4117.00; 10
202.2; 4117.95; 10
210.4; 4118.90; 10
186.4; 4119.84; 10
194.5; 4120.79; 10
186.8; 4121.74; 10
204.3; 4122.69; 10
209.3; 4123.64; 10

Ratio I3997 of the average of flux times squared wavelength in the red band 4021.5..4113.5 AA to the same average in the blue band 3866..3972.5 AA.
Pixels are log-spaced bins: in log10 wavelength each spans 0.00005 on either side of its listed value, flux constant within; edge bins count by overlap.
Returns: 1.8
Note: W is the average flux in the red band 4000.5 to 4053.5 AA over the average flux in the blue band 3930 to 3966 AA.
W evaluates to 1.83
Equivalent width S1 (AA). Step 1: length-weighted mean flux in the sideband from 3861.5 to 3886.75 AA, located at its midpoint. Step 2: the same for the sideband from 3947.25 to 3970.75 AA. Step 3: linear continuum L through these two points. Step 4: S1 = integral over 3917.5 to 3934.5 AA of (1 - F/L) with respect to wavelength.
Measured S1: 3.1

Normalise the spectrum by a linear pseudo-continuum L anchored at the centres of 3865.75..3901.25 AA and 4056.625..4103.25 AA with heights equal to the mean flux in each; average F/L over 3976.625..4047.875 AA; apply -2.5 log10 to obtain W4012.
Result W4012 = -0.15 mag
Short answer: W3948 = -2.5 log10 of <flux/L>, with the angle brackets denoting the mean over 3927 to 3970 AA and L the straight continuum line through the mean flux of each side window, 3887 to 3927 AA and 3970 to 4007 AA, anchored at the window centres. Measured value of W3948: 0.40 mag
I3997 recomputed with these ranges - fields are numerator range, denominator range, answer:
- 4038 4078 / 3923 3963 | 1.85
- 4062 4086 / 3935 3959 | 1.68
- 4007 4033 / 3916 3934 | 2.08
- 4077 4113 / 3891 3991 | 1.71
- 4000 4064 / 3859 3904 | 1.81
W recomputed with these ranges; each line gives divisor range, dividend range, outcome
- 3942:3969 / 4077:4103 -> 1.62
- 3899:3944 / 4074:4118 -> 1.74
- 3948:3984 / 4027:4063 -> 1.56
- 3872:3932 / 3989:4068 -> 1.61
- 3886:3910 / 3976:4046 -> 1.50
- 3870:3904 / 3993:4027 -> 1.70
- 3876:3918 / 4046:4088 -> 1.50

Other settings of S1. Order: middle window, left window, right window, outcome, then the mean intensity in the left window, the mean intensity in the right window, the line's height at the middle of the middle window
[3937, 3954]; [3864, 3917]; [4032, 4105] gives 2.7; 123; 187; 142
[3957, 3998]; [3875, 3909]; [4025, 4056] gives 6.7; 118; 190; 160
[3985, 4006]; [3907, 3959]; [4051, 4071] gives -4.8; 115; 183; 148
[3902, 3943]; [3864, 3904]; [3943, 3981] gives 2.5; 116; 115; 116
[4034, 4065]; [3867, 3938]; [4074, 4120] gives -2.9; 113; 191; 172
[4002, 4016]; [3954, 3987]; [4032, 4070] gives -3.6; 119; 186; 151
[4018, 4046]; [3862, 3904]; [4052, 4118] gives -4.3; 116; 188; 169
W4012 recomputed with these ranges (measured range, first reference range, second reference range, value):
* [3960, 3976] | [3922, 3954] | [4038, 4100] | 0.34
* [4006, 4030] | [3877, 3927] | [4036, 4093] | -0.17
